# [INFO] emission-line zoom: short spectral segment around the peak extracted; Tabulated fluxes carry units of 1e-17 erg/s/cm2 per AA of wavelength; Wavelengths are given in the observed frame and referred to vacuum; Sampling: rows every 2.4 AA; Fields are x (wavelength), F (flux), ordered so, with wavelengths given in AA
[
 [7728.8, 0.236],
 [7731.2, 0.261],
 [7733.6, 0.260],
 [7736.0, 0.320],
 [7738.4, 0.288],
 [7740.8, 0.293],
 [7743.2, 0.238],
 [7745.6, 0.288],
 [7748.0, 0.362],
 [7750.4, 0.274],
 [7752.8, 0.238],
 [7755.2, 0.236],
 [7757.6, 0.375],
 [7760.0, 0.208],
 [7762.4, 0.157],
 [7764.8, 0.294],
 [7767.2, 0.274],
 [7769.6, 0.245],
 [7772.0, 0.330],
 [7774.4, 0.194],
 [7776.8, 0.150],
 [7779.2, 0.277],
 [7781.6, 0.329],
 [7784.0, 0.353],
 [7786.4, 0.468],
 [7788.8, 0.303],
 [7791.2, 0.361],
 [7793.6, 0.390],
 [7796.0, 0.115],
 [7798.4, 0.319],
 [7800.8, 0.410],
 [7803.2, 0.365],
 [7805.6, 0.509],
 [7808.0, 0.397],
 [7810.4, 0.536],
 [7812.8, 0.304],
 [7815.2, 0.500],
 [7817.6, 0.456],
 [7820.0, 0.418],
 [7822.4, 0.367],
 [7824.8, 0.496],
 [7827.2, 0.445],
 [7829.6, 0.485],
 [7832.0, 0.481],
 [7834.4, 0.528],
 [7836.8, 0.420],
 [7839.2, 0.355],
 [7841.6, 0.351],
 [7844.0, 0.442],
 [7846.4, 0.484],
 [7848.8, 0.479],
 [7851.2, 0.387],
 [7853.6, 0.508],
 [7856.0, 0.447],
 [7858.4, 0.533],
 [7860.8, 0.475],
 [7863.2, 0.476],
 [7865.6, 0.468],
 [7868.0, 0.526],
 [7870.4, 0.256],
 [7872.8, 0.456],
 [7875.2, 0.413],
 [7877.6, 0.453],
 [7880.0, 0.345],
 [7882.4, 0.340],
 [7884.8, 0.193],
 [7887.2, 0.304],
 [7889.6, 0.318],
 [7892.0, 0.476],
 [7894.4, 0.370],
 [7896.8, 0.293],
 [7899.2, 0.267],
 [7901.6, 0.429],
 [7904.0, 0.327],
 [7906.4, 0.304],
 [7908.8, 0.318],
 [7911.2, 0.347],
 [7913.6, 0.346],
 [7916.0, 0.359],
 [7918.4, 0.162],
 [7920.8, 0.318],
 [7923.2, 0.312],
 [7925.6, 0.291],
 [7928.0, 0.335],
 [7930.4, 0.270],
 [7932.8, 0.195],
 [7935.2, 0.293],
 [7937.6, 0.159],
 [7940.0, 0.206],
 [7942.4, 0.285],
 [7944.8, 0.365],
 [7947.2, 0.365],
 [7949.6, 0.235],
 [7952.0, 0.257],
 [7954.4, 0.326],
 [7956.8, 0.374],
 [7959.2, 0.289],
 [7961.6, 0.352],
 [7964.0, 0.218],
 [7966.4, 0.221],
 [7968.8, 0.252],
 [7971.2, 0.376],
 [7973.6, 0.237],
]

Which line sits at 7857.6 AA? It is Mg II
